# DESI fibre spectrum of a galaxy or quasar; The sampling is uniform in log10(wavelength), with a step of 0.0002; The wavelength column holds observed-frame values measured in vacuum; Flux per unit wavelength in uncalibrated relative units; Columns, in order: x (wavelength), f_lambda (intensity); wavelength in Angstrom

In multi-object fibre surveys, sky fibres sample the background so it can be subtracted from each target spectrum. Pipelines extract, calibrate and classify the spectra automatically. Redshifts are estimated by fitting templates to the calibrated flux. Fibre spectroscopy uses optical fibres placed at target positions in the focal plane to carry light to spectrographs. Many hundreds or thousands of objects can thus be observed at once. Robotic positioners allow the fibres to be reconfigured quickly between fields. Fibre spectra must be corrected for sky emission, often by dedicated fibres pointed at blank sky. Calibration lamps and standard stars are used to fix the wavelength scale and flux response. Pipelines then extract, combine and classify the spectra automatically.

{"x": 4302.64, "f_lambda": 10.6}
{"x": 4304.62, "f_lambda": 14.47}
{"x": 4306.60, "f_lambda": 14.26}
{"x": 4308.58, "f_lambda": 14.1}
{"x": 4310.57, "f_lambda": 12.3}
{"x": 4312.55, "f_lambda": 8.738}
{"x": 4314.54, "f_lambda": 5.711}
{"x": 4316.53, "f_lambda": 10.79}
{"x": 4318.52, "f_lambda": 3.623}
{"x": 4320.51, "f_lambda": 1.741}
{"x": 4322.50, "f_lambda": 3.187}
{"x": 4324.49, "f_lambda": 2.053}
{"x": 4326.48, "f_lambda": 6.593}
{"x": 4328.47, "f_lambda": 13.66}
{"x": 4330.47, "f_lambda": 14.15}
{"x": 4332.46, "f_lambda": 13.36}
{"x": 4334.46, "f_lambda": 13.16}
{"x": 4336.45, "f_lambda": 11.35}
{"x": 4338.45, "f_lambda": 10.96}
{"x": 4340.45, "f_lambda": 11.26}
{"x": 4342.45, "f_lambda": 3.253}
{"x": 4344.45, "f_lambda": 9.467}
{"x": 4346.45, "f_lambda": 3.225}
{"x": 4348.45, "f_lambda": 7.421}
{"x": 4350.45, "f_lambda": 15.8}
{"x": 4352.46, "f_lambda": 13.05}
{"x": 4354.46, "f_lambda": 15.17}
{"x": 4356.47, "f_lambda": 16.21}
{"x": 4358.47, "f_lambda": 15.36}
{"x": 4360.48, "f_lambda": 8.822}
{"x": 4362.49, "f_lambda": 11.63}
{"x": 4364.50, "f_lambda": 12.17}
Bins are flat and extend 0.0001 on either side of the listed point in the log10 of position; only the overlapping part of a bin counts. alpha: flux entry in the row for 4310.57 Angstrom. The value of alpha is 12.3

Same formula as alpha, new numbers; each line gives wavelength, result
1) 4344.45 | 9.467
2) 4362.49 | 11.63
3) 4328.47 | 13.66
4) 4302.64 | 10.6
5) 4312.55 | 8.738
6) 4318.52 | 3.623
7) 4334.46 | 13.16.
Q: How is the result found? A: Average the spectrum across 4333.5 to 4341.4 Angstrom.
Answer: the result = 11.7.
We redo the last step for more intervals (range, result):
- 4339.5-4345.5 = 7.93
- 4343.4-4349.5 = 6.76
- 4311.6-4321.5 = 6.1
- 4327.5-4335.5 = 13.6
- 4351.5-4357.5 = 14.8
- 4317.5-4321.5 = 2.73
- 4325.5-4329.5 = 10.2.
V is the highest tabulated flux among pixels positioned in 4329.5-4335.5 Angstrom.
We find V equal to 14.15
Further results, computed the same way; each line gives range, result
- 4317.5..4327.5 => 6.593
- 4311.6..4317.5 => 10.79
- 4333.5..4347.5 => 13.16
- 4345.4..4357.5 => 16.21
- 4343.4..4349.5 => 9.467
